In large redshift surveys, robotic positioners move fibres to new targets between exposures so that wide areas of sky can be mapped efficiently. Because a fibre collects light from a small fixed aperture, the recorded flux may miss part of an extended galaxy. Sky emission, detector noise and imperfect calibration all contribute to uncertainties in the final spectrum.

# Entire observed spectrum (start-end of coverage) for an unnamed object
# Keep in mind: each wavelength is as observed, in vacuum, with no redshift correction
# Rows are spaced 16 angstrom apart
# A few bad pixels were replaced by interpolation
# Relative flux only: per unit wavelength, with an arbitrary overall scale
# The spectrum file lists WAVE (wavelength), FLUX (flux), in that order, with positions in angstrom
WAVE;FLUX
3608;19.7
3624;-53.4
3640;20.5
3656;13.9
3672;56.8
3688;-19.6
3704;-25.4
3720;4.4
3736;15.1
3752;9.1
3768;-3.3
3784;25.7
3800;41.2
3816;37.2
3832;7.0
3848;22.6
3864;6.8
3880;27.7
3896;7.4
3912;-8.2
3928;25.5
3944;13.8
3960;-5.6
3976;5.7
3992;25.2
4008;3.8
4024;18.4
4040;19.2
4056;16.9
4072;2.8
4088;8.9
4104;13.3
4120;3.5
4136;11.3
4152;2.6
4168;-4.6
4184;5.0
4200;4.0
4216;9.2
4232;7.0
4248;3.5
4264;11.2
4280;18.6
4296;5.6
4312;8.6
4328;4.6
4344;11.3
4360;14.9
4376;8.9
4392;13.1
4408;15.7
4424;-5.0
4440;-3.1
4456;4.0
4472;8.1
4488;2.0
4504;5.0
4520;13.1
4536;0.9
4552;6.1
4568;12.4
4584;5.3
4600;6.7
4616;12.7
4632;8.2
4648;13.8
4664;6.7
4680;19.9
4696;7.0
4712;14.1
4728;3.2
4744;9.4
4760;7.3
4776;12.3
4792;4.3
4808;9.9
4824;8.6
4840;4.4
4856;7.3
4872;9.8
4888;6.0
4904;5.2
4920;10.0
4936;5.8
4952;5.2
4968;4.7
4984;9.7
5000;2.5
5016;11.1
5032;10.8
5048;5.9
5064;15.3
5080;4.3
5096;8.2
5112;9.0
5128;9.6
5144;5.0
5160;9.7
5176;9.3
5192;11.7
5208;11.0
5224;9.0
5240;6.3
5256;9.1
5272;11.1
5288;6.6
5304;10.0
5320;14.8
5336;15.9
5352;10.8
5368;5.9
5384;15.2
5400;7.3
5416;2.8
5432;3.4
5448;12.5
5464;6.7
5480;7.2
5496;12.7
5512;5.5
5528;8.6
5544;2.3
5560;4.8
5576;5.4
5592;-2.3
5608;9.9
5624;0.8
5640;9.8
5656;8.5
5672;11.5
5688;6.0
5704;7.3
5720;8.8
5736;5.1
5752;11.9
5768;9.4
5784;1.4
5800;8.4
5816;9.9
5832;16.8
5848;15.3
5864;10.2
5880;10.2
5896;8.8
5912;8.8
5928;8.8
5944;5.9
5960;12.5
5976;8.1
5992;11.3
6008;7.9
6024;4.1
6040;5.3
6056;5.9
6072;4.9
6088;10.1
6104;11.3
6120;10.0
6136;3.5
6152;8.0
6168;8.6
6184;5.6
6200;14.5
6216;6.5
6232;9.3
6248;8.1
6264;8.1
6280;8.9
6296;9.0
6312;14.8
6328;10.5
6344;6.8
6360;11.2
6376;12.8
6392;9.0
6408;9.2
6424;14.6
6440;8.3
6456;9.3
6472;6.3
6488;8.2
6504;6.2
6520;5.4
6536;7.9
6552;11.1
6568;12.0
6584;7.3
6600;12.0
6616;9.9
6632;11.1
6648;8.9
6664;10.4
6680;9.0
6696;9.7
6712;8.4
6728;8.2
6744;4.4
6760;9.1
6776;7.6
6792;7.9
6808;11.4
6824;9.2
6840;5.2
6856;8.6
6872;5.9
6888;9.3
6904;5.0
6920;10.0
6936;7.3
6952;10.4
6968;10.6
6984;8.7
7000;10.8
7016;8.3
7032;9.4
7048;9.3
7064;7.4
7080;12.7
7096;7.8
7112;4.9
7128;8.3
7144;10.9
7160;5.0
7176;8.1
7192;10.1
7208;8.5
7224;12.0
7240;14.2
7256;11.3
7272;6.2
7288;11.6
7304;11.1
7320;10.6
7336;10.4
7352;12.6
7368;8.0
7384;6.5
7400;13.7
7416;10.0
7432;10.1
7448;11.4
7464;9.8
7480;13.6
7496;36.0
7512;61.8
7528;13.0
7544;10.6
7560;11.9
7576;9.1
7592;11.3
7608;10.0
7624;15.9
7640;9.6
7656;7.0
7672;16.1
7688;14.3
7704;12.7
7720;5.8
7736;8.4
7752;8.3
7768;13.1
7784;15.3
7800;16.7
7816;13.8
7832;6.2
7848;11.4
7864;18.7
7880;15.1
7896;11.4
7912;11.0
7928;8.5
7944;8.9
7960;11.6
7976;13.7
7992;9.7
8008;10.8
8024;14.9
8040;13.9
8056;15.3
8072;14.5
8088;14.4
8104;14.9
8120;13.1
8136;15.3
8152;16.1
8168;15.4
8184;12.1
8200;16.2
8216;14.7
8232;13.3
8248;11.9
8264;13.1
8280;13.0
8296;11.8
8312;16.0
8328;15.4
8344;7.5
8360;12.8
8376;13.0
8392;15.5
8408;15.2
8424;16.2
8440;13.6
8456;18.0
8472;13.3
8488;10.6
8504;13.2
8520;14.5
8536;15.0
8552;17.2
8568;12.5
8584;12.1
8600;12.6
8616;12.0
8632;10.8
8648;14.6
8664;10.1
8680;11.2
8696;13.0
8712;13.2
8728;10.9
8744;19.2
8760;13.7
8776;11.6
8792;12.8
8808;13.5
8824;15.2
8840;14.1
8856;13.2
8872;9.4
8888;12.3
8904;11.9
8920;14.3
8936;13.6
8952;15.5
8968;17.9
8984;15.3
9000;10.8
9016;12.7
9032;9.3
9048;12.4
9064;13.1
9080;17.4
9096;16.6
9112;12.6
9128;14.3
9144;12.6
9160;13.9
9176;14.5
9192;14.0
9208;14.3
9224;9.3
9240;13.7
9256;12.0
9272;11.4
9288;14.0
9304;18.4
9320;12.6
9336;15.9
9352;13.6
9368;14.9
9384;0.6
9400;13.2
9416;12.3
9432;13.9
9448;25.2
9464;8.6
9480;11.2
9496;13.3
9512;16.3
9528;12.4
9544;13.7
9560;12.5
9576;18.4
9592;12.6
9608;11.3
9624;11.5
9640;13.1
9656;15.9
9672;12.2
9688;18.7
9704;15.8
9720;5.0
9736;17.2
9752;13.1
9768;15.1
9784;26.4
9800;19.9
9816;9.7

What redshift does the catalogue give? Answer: 1.01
